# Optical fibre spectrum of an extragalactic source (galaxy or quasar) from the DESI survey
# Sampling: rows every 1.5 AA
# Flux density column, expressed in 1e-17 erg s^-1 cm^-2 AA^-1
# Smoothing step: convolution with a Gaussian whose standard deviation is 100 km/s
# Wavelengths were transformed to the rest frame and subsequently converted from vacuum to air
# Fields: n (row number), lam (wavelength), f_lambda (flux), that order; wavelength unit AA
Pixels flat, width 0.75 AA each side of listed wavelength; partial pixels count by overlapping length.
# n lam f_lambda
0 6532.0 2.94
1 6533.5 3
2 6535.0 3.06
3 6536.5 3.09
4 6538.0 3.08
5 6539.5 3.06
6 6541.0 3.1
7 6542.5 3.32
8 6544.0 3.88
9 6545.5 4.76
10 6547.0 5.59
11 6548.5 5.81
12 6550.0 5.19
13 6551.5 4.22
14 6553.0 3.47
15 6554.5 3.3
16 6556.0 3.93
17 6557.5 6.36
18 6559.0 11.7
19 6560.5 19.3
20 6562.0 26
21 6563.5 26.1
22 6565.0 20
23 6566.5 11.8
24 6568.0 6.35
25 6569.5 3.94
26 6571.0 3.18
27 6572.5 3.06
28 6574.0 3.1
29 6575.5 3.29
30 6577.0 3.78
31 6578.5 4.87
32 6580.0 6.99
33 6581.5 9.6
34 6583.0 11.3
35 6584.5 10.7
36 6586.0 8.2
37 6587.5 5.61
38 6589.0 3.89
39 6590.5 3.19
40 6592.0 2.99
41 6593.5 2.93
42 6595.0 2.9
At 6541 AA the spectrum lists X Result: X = 3.1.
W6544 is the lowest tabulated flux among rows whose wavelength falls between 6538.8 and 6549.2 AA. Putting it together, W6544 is 3.06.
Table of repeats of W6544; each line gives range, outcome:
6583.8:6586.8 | 8.2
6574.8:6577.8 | 3.29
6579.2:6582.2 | 6.99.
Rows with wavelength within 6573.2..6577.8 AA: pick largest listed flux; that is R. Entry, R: 3.78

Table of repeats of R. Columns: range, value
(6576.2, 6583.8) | 11.3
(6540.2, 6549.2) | 5.81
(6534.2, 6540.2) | 3.09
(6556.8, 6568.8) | 26.1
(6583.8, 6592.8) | 10.7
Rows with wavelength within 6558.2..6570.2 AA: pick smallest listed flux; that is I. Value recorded 3.94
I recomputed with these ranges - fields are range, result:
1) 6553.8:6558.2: 3.3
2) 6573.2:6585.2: 3.1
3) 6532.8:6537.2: 3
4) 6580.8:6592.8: 2.99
